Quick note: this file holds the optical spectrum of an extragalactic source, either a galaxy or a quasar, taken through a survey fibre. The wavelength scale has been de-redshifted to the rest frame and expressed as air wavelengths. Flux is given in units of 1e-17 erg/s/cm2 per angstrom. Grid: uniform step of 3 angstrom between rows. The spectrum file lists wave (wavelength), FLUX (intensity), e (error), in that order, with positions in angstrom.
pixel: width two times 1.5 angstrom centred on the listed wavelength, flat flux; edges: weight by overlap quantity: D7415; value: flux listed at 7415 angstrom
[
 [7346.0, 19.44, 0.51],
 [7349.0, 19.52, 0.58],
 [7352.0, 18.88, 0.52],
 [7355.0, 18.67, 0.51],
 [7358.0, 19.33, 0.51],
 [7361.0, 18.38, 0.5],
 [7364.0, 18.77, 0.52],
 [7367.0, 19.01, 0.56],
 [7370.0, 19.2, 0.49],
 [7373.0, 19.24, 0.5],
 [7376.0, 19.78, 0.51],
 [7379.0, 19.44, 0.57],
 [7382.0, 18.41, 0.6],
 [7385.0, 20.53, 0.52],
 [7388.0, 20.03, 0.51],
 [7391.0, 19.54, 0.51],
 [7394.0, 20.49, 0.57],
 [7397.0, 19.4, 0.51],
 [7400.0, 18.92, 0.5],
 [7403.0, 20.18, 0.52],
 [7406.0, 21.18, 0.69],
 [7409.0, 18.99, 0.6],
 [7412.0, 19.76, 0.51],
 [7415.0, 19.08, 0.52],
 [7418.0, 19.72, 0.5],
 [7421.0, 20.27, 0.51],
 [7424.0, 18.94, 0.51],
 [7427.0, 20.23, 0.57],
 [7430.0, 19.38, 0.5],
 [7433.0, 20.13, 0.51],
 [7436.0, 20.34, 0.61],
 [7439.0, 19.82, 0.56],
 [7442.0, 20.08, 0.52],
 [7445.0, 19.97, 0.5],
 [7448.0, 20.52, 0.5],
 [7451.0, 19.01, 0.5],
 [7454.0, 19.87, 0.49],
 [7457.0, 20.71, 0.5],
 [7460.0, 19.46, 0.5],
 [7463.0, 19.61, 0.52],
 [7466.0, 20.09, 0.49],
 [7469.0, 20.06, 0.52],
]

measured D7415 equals 19.08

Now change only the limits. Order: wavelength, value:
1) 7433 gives 20.13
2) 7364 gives 18.77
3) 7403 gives 20.18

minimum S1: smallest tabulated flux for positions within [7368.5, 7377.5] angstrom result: 19.2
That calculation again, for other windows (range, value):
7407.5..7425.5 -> 18.94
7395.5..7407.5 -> 18.92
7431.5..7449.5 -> 19.82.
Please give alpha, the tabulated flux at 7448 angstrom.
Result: 20.52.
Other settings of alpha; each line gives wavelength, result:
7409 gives 18.99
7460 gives 19.46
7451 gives 19.01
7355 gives 18.67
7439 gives 19.82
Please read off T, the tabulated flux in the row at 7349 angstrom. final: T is 19.52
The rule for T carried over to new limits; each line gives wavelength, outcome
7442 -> 20.08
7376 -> 19.78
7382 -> 18.41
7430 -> 19.38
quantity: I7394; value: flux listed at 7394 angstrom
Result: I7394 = 20.49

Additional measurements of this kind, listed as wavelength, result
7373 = 19.24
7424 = 18.94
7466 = 20.09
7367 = 19.01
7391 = 19.54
